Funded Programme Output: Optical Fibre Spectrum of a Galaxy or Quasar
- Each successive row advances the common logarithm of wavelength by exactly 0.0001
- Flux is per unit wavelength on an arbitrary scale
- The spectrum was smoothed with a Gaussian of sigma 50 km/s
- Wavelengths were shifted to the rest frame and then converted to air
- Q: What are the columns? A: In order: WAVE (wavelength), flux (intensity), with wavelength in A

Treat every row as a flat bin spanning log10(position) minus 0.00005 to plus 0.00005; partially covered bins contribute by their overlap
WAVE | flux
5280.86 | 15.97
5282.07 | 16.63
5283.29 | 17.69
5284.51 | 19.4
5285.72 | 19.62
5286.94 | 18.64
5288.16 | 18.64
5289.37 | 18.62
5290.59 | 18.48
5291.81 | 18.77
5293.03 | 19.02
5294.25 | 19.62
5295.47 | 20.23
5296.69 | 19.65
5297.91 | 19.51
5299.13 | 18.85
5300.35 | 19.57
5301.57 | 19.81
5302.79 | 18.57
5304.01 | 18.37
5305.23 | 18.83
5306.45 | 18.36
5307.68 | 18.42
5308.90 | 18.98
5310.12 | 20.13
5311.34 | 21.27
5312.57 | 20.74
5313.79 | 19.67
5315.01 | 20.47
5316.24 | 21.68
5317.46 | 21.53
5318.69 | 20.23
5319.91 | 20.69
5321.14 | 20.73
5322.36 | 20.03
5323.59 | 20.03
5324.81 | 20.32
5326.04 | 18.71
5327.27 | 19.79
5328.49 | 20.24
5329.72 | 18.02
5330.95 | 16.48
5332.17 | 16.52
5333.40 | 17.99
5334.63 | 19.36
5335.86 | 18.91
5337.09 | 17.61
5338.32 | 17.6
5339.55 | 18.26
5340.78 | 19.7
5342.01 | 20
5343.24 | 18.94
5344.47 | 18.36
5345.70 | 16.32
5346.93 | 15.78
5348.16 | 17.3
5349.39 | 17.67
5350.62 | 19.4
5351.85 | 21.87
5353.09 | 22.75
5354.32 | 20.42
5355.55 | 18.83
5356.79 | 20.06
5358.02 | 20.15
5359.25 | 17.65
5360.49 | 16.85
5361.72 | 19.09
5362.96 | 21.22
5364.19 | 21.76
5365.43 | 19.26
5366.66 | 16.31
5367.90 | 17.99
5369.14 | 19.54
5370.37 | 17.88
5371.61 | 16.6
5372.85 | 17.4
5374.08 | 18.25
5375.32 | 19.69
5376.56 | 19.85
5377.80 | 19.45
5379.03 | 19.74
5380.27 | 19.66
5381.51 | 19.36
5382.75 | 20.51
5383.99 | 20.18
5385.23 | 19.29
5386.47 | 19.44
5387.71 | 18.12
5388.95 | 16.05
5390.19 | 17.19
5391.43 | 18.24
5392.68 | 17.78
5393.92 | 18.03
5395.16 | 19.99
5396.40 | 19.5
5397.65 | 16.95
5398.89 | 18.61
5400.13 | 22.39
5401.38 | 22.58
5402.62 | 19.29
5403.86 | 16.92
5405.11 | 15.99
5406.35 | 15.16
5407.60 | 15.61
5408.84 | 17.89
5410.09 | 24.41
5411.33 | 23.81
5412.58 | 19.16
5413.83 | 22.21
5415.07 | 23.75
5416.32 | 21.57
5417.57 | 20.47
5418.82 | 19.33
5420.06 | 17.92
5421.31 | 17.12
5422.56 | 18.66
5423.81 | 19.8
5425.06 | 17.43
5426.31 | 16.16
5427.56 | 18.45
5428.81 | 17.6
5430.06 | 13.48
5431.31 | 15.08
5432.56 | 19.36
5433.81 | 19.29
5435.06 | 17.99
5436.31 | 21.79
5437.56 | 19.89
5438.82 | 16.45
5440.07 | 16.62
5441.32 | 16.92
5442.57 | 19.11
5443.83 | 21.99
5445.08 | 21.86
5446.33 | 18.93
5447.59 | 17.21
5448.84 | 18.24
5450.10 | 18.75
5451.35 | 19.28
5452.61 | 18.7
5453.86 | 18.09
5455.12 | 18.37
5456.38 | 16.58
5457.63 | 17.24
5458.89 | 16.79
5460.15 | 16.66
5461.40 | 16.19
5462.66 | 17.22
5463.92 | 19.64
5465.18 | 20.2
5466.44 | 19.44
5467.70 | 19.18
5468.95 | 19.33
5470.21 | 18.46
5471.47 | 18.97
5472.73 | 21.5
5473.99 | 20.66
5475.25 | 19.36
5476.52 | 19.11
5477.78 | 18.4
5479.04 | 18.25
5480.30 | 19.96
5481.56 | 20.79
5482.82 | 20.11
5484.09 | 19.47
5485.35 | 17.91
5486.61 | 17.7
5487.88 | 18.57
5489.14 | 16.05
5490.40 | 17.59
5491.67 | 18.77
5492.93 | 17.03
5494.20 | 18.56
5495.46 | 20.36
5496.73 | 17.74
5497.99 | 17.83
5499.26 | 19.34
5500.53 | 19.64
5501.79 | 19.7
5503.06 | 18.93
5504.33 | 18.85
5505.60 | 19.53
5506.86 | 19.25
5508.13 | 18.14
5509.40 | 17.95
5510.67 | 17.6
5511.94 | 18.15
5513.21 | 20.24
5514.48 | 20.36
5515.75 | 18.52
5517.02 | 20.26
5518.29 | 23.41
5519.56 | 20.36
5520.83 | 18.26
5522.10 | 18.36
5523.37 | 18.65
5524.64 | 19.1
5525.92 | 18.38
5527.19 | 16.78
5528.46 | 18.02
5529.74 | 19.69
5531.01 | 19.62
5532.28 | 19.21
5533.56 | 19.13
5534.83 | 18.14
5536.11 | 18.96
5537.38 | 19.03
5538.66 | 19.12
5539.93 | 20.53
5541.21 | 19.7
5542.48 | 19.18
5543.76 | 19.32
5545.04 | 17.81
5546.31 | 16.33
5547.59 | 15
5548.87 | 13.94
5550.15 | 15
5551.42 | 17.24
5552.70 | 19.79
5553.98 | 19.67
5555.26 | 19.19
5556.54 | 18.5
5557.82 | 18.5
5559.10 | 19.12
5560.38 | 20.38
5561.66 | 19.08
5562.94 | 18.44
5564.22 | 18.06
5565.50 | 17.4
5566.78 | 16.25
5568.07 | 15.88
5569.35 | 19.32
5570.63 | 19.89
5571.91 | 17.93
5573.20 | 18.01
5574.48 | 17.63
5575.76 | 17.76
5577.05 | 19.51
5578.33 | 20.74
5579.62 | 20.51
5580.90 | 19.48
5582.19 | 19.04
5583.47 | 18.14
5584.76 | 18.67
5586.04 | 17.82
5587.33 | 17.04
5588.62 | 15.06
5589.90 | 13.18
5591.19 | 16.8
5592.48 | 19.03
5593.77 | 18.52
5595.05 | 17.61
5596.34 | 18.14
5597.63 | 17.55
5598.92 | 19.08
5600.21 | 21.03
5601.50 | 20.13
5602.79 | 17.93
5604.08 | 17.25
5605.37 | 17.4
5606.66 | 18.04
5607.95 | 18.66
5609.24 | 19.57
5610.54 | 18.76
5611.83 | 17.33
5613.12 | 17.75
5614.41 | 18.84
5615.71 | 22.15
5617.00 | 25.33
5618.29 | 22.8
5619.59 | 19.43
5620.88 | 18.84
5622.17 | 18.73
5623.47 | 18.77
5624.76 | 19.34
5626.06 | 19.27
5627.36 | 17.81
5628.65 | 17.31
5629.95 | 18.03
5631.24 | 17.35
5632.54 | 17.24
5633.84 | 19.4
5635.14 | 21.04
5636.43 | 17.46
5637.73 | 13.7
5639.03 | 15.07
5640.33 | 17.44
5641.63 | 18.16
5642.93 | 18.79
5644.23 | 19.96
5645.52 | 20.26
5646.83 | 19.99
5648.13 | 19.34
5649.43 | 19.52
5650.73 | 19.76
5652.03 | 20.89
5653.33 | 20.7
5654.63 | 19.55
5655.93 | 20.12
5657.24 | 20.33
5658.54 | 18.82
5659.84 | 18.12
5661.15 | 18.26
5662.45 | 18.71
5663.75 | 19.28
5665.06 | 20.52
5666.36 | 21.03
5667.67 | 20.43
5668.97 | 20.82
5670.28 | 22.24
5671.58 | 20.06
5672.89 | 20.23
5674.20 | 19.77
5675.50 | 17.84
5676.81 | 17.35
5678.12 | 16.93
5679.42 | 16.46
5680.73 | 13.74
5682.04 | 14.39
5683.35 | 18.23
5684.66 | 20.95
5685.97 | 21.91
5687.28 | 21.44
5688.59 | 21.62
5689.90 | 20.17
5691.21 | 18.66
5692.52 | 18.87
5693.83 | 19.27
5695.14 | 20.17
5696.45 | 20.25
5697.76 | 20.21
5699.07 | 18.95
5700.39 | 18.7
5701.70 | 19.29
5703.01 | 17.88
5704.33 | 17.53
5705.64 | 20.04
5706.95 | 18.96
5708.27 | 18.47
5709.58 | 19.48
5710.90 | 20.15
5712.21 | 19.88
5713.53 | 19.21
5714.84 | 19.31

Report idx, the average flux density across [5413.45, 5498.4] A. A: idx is 18.7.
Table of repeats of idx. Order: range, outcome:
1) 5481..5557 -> 18.7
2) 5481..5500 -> 18.5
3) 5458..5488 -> 18.9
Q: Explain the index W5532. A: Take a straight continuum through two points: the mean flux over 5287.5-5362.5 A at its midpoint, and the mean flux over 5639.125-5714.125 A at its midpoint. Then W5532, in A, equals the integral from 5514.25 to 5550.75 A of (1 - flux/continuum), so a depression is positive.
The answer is 1.2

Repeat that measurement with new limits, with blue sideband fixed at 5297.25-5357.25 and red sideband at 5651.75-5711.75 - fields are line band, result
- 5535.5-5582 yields 2.1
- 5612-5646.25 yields 0.8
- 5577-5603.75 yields 1.4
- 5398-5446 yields 0.7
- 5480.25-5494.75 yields 0.6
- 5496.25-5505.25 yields 0.2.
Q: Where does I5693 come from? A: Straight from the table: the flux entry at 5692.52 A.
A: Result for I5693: 18.87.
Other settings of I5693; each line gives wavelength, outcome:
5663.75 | 19.28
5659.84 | 18.12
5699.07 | 18.95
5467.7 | 19.18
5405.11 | 15.99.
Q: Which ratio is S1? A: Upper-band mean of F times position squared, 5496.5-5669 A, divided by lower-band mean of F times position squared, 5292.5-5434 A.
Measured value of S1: 1.1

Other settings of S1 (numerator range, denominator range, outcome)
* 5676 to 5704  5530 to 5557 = 1.08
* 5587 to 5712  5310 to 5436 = 1.10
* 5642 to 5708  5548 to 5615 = 1.10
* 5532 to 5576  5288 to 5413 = 1.03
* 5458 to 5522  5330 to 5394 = 1.06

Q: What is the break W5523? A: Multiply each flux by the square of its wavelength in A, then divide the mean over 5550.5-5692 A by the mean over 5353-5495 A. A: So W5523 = 1.1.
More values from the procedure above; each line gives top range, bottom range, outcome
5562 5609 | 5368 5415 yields 1.02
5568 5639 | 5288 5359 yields 1.07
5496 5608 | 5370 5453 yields 1.03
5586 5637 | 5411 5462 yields 1.06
